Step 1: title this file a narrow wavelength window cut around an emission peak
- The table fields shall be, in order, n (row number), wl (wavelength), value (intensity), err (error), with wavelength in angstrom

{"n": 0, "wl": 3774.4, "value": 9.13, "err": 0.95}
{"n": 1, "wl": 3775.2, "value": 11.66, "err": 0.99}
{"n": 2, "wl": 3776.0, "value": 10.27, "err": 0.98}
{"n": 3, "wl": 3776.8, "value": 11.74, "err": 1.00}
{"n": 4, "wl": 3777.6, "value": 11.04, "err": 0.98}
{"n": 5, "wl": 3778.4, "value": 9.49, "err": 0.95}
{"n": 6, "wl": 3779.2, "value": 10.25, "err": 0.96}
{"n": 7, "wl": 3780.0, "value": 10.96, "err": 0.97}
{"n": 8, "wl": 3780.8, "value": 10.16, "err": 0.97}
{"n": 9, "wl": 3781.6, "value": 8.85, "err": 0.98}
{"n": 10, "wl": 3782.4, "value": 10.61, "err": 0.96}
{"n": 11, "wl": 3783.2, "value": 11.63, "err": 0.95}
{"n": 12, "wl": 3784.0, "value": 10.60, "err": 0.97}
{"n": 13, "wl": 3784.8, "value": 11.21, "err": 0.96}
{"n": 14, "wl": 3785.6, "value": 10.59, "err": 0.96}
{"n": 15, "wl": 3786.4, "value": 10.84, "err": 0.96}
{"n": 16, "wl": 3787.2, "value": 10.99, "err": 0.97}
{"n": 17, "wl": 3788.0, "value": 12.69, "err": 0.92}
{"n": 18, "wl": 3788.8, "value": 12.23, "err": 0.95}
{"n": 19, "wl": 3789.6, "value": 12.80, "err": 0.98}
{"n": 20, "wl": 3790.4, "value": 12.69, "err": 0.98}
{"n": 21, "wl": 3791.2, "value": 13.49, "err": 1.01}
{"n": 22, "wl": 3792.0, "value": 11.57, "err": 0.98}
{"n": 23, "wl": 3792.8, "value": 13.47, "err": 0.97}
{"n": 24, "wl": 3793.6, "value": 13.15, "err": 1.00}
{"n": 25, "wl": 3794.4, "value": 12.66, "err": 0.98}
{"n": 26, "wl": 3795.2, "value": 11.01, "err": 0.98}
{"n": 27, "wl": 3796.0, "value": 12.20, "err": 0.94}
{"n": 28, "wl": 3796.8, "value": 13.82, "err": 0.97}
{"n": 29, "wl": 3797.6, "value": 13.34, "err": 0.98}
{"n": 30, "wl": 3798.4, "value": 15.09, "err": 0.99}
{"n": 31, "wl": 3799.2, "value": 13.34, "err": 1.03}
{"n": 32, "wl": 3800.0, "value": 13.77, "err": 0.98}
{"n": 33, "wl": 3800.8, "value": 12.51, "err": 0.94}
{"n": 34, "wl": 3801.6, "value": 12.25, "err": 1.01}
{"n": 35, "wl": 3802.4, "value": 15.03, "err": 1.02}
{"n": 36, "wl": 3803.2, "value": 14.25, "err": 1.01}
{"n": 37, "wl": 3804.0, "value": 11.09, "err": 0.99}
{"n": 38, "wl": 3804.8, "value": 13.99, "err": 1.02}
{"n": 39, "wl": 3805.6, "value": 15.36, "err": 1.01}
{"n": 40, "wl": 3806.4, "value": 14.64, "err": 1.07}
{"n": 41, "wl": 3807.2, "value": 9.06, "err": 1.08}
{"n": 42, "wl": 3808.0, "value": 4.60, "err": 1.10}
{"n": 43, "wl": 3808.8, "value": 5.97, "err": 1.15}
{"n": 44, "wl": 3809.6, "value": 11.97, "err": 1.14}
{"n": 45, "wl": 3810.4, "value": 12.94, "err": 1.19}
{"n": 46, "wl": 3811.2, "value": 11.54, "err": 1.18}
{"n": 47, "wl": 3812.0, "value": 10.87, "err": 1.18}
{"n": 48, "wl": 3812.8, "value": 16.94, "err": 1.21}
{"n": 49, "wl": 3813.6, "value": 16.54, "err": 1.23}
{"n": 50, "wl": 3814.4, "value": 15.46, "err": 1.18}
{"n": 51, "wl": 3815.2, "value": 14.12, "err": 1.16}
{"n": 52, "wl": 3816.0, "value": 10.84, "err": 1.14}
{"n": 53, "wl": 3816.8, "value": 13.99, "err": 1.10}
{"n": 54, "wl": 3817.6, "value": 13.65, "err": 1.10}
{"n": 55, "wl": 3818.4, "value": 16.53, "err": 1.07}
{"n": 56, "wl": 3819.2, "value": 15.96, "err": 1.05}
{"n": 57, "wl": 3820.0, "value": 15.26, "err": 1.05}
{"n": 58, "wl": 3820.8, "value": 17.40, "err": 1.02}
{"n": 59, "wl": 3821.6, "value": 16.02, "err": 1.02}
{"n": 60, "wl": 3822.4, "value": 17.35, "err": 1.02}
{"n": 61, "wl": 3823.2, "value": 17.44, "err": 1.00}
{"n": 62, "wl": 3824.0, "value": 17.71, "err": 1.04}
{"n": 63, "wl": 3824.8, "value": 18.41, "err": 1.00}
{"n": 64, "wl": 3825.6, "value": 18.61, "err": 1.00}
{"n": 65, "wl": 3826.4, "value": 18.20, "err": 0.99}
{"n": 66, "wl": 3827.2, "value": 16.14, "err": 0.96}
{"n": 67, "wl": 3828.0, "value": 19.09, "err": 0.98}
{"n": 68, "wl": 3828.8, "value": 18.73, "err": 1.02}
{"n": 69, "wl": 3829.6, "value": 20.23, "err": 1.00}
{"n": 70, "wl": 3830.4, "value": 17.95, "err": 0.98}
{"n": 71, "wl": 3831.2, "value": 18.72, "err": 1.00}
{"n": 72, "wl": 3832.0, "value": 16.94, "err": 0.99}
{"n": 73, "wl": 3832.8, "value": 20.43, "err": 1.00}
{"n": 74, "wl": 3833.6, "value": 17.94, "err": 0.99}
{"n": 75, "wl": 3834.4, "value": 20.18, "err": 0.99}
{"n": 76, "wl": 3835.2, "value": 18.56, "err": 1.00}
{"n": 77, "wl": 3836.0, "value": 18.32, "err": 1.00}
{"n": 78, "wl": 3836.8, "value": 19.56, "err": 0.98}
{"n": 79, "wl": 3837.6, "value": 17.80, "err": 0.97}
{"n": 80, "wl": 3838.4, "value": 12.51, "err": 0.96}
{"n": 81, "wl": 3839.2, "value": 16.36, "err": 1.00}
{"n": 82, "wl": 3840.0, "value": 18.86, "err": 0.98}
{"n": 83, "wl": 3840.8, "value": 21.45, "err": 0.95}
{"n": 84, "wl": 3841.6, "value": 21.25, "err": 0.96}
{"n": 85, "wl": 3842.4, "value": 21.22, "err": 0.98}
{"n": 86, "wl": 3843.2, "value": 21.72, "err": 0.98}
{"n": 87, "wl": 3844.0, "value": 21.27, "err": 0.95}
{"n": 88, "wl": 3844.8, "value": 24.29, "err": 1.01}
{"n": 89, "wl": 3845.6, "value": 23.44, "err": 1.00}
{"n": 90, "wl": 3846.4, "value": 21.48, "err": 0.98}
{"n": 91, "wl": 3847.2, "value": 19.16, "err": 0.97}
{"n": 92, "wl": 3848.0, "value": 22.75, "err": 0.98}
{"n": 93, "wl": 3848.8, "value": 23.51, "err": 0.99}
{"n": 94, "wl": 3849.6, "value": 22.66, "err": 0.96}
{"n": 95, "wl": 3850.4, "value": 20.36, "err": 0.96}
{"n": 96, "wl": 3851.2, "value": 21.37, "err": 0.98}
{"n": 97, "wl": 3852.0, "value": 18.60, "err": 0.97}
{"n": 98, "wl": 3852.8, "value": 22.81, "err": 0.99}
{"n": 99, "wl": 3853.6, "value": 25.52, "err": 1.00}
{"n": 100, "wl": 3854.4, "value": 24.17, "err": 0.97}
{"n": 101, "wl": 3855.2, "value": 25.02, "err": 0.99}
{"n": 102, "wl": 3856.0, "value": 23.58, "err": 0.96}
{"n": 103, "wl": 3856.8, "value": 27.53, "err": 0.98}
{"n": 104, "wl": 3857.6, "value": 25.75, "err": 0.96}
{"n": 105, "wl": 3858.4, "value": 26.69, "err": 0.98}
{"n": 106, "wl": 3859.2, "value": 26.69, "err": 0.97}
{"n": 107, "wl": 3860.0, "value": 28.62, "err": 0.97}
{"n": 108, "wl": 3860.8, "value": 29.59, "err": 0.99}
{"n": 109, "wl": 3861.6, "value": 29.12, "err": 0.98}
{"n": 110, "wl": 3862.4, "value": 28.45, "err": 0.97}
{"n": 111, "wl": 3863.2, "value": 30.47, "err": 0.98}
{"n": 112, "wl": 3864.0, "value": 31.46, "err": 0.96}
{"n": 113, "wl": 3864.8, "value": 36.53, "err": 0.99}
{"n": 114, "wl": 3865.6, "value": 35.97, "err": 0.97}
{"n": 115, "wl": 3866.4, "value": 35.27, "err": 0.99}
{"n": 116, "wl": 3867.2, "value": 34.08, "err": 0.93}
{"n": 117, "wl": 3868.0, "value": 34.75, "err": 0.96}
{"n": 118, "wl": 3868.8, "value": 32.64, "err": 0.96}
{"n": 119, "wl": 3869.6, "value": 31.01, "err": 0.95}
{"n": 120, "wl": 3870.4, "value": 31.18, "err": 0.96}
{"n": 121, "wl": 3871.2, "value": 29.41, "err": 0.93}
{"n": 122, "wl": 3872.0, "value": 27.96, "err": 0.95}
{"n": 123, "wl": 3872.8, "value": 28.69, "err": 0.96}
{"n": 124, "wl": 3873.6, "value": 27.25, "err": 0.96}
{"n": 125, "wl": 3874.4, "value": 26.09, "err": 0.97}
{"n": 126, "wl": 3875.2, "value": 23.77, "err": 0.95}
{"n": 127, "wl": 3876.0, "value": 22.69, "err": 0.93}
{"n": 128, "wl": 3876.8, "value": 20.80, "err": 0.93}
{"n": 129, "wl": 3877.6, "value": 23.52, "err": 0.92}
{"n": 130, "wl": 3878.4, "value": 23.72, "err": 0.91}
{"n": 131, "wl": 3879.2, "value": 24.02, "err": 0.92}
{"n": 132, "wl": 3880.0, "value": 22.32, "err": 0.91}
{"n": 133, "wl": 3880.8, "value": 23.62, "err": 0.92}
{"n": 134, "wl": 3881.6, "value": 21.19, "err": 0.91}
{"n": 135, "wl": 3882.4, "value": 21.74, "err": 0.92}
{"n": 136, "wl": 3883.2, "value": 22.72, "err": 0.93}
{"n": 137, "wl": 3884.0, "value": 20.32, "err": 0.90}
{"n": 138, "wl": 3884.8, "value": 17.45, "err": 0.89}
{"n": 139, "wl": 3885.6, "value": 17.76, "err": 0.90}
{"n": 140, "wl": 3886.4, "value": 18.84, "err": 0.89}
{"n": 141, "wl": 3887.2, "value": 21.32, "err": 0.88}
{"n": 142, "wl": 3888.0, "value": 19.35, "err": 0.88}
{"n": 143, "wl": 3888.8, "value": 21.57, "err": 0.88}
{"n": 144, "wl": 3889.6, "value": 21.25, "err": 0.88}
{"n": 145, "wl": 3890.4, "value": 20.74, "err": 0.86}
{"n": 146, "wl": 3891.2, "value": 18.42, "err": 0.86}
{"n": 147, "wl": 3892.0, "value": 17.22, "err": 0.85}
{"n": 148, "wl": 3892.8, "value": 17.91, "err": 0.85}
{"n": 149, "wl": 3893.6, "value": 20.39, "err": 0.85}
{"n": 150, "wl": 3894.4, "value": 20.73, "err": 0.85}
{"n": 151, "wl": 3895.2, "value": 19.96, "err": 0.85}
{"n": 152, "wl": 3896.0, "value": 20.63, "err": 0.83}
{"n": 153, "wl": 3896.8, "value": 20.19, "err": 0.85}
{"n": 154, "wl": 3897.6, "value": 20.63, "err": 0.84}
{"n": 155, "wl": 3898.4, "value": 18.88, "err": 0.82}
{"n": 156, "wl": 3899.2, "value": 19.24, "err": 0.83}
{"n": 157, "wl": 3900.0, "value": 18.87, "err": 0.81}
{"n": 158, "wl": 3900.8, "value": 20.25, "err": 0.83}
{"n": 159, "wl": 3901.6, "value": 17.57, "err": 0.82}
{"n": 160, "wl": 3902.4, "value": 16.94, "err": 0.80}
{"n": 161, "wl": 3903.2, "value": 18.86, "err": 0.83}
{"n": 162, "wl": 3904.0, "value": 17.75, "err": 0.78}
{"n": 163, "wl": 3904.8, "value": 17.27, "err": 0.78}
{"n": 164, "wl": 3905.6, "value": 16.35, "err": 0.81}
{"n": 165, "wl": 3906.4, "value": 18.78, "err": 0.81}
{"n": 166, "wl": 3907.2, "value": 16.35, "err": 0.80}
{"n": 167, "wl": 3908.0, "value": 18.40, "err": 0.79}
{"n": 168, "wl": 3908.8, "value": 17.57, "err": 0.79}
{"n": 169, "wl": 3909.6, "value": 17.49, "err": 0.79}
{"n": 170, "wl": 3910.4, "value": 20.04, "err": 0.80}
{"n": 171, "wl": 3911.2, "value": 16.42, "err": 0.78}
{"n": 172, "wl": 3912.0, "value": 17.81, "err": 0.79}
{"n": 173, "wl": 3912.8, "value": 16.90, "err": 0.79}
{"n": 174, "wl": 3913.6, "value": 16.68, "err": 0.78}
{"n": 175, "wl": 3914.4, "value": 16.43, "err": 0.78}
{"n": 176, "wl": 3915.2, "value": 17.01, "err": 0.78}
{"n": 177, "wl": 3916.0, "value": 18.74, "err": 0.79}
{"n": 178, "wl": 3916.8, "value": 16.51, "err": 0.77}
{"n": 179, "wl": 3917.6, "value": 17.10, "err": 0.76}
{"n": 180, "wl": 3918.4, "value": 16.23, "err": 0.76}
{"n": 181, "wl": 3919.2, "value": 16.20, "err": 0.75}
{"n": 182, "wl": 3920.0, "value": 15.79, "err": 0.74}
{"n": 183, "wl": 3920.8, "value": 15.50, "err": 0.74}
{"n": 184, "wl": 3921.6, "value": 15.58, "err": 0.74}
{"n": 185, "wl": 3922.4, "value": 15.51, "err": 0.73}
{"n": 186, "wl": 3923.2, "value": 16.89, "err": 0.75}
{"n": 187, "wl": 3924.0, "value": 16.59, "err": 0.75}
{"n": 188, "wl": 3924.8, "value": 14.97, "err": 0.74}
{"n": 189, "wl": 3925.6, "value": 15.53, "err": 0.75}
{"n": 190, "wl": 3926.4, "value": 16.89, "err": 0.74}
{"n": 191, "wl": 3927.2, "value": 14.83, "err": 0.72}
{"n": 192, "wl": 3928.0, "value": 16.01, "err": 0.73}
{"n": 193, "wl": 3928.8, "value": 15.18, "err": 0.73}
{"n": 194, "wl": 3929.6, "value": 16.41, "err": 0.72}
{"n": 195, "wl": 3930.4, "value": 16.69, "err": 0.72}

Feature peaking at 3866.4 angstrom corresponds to Lyman alpha 1216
